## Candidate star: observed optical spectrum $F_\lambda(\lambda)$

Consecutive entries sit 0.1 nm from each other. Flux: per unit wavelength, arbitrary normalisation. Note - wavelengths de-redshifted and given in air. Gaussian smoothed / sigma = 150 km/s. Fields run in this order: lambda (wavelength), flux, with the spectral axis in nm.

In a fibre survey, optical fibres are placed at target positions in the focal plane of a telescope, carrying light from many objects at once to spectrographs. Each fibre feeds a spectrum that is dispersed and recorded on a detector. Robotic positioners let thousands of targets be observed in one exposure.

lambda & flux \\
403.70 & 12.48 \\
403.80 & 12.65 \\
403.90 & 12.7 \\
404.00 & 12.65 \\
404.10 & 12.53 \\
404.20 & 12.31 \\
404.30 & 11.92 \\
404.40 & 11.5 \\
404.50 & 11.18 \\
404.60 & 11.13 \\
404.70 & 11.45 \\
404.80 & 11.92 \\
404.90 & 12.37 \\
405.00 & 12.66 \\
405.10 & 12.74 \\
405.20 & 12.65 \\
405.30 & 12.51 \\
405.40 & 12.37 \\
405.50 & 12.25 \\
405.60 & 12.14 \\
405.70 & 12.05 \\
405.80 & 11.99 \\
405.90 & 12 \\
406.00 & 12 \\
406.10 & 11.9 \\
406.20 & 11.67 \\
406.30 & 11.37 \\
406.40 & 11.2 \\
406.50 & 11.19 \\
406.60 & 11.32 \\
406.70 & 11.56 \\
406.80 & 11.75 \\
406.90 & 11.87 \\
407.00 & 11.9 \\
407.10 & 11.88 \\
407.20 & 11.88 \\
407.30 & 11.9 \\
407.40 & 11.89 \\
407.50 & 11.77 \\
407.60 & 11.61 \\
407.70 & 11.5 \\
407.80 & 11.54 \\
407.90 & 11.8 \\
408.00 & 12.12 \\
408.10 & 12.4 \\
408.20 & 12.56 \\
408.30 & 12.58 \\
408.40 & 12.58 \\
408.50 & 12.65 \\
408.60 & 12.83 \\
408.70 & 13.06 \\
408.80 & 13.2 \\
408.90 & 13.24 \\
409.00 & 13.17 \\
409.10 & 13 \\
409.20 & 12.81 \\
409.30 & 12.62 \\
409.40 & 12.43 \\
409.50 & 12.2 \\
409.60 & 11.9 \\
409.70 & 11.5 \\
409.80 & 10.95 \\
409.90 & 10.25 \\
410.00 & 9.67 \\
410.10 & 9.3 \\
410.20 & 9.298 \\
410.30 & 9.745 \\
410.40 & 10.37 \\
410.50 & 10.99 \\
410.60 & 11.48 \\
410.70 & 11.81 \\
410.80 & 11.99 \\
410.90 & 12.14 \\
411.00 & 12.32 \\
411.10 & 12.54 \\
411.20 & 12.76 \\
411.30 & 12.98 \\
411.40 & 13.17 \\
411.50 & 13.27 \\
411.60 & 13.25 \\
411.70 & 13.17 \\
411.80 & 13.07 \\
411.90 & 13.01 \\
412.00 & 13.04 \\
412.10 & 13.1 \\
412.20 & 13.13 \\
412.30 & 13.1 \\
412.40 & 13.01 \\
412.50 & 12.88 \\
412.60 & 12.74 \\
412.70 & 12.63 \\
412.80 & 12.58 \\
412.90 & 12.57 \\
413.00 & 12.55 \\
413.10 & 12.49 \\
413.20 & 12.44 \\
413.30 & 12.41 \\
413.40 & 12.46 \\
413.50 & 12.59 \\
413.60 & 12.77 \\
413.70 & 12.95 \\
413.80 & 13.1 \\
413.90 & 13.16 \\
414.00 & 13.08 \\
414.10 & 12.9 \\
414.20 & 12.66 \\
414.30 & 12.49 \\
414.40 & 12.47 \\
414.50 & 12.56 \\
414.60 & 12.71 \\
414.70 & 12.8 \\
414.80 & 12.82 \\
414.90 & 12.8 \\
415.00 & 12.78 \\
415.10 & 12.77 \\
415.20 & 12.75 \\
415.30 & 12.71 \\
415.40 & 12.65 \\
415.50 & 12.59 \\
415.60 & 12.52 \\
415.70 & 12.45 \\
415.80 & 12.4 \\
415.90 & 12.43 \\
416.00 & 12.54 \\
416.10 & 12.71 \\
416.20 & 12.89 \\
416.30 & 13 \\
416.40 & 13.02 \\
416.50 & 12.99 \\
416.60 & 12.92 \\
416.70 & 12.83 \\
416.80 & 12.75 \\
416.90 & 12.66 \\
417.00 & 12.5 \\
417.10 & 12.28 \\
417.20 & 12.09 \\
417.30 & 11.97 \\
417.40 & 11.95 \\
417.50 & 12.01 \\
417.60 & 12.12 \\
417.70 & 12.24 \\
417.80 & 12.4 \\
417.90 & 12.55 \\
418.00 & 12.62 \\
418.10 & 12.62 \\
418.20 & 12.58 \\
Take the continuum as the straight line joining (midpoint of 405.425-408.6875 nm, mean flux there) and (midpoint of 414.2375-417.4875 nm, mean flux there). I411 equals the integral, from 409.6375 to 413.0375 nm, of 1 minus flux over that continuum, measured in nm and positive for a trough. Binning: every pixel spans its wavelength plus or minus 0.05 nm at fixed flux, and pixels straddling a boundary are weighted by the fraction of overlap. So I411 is 0.06 nm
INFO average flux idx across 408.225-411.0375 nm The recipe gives 11.8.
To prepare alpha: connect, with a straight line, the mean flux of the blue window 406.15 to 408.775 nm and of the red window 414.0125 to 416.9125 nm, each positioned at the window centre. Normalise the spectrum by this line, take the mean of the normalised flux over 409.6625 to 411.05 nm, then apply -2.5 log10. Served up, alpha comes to 0.13 mag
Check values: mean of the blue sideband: 11.9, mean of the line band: 10.8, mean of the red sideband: 12.7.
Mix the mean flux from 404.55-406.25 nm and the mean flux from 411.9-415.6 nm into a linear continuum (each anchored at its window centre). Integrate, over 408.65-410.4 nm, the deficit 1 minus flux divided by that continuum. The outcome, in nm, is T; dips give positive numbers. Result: 0.11 nm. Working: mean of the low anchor 12.1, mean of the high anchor 12.8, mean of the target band 11.6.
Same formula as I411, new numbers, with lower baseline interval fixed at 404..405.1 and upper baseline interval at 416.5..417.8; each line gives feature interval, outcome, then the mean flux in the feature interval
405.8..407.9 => 0.06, 11.7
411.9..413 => -0.06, 12.9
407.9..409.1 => -0.06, 12.7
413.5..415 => -0.06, 12.8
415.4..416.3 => -0.02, 12.6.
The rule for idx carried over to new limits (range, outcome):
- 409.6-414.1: 12.2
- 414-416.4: 12.7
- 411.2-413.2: 12.9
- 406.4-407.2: 11.6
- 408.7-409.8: 12.6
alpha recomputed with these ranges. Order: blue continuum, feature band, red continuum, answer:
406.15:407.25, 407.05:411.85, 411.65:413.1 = 0.02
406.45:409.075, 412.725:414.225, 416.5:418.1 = -0.03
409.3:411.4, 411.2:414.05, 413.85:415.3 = -0.07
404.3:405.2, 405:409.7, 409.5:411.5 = -0.04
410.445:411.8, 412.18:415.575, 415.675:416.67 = -0.01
